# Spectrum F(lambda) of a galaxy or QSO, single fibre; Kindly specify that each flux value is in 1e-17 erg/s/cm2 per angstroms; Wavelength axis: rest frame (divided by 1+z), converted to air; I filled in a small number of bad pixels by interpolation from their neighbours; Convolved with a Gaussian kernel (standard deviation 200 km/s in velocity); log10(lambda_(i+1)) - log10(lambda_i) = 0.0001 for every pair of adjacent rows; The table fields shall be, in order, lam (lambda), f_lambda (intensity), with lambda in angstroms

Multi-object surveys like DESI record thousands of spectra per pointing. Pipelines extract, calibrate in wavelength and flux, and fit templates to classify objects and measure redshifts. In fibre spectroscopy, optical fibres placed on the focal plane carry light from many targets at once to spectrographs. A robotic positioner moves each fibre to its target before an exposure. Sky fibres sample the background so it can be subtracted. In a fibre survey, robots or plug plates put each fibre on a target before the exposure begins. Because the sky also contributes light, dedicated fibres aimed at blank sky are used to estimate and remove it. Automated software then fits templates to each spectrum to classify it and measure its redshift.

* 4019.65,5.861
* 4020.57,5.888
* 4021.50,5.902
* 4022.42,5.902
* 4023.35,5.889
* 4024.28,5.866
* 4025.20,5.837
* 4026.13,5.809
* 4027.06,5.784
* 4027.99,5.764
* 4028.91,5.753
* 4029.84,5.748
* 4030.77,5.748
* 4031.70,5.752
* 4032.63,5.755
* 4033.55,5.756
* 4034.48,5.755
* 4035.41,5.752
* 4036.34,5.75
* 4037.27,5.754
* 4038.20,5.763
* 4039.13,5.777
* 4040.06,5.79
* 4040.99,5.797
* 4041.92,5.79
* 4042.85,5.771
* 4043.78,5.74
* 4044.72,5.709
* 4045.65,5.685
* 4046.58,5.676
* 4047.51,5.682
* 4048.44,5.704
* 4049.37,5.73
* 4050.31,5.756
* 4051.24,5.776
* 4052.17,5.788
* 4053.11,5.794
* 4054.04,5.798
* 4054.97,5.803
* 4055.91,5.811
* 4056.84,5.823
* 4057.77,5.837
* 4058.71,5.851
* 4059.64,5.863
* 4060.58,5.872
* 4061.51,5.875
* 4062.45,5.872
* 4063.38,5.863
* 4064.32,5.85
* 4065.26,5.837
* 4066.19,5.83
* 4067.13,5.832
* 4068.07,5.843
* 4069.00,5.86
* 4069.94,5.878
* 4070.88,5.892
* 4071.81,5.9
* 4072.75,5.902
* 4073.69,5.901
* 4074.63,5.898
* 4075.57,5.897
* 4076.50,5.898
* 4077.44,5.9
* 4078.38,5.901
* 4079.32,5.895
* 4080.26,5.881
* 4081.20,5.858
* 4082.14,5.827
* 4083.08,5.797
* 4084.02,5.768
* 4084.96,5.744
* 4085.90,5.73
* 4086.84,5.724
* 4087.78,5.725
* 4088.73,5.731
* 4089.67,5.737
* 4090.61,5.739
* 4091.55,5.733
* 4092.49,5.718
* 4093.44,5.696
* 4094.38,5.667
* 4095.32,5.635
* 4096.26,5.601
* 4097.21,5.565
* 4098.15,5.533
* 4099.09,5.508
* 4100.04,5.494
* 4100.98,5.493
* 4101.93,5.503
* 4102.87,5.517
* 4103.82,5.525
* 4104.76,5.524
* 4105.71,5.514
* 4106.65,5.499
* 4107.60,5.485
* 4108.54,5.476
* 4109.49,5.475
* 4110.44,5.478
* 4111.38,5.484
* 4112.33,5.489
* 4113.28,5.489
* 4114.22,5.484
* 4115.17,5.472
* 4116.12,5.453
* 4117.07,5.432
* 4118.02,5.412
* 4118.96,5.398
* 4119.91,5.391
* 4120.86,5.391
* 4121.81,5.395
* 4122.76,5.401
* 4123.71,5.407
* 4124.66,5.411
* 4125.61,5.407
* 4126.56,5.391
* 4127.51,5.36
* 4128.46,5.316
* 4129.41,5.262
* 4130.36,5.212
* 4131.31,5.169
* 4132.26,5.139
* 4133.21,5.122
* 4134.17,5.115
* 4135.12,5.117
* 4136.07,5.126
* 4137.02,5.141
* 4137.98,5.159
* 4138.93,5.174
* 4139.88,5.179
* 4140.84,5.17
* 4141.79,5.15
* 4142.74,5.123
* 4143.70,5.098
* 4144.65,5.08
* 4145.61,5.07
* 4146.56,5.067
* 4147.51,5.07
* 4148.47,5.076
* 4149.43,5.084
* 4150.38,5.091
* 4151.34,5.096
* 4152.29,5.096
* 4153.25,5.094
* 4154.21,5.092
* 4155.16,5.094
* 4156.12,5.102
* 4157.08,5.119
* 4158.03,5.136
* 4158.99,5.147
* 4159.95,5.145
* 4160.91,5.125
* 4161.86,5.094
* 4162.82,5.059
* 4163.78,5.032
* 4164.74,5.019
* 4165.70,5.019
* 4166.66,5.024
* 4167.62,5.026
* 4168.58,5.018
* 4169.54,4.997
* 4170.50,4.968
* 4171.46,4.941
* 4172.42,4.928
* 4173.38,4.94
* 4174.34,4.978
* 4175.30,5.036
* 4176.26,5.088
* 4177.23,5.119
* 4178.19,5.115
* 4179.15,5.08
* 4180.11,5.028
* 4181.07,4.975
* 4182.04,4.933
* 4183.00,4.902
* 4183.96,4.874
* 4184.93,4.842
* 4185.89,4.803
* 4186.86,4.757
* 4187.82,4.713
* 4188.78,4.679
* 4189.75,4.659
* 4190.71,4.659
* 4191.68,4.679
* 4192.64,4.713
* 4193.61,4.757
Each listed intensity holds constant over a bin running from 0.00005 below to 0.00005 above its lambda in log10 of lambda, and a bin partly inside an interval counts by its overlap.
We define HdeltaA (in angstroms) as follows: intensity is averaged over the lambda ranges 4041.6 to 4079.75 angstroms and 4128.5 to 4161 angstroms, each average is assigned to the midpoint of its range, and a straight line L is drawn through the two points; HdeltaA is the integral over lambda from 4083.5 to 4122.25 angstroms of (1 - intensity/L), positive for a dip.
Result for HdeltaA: -0.6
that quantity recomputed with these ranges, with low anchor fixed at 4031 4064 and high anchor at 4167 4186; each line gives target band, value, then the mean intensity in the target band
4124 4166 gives 0.3 angstroms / 5.15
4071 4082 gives -0.6 angstroms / 5.89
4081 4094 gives -0.5 angstroms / 5.75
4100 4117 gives -0.3 angstroms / 5.49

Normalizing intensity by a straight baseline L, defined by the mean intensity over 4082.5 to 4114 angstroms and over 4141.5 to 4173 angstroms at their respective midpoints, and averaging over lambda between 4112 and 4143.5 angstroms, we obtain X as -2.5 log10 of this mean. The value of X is 0.01 mag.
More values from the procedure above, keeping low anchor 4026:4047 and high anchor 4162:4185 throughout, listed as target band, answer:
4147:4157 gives 0.01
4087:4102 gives -0.04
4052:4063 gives -0.04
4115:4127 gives -0.02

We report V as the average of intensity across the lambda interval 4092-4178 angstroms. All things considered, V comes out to 5.26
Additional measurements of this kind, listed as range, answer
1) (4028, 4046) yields 5.76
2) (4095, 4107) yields 5.53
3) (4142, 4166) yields 5.09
